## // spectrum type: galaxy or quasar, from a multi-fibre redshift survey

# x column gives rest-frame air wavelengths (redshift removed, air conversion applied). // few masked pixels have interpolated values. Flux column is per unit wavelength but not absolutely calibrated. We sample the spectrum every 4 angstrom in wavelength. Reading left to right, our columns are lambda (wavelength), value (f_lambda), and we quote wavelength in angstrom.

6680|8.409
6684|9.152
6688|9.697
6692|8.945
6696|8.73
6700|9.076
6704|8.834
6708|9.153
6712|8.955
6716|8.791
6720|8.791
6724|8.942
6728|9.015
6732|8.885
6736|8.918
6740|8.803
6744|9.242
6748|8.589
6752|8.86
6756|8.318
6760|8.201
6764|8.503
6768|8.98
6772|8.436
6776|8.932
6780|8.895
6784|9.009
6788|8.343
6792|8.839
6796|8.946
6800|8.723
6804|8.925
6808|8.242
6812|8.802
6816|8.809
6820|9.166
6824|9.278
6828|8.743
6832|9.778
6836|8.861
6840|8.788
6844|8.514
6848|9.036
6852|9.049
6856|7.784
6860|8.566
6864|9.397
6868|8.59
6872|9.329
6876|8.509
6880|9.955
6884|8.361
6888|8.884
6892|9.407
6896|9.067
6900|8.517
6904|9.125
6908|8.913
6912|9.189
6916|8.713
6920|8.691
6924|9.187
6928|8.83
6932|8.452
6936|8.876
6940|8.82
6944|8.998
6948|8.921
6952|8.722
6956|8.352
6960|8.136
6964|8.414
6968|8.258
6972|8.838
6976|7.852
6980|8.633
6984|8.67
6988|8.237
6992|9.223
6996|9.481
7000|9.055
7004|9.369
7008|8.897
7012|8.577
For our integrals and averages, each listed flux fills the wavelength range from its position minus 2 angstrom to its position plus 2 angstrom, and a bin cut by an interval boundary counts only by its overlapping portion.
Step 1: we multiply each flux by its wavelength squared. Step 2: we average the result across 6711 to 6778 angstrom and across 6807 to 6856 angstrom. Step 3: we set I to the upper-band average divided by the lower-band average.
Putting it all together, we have 1.04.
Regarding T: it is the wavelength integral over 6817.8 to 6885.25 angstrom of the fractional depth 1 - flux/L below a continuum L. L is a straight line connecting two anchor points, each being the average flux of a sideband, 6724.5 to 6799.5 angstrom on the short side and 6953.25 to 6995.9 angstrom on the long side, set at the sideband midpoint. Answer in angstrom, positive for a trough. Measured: -2.1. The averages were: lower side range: 8.76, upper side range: 8.51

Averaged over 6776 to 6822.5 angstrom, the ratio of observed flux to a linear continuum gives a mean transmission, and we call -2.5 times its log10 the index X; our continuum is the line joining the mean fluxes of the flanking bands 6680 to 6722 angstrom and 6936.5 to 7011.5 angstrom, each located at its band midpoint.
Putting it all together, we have 0.010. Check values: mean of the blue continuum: 8.98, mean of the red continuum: 8.72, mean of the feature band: 8.8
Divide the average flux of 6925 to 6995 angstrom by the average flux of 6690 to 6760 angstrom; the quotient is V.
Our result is 1.0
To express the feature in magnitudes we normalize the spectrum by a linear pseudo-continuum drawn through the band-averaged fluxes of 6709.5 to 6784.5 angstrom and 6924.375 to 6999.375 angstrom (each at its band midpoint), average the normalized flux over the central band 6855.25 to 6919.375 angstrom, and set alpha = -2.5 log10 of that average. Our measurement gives -0.02 mag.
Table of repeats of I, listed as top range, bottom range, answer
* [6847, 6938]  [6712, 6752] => 1.05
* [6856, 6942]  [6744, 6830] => 1.05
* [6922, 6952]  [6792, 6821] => 1.05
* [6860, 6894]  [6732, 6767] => 1.08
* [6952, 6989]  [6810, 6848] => 0.98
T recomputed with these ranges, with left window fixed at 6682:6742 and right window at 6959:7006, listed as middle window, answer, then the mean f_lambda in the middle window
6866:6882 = -0.5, 9.1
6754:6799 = 1.2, 8.67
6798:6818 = 0.4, 8.7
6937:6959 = 0.0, 8.74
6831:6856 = -0.1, 8.88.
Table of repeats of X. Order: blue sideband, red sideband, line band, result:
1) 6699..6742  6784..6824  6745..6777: 0.03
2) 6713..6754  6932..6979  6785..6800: 0.01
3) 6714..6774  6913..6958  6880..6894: -0.03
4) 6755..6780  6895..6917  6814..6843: -0.04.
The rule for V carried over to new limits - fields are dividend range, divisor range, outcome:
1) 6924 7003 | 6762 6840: 0.98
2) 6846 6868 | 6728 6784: 1.00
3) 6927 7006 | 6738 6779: 1.00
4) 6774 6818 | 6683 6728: 0.97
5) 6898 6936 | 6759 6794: 1.02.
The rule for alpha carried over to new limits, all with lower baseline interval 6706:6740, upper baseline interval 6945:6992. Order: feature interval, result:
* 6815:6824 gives -0.04 mag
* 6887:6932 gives -0.04 mag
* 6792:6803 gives -0.01 mag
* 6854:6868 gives 0.01 mag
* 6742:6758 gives 0.02 mag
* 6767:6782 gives 0.00 mag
